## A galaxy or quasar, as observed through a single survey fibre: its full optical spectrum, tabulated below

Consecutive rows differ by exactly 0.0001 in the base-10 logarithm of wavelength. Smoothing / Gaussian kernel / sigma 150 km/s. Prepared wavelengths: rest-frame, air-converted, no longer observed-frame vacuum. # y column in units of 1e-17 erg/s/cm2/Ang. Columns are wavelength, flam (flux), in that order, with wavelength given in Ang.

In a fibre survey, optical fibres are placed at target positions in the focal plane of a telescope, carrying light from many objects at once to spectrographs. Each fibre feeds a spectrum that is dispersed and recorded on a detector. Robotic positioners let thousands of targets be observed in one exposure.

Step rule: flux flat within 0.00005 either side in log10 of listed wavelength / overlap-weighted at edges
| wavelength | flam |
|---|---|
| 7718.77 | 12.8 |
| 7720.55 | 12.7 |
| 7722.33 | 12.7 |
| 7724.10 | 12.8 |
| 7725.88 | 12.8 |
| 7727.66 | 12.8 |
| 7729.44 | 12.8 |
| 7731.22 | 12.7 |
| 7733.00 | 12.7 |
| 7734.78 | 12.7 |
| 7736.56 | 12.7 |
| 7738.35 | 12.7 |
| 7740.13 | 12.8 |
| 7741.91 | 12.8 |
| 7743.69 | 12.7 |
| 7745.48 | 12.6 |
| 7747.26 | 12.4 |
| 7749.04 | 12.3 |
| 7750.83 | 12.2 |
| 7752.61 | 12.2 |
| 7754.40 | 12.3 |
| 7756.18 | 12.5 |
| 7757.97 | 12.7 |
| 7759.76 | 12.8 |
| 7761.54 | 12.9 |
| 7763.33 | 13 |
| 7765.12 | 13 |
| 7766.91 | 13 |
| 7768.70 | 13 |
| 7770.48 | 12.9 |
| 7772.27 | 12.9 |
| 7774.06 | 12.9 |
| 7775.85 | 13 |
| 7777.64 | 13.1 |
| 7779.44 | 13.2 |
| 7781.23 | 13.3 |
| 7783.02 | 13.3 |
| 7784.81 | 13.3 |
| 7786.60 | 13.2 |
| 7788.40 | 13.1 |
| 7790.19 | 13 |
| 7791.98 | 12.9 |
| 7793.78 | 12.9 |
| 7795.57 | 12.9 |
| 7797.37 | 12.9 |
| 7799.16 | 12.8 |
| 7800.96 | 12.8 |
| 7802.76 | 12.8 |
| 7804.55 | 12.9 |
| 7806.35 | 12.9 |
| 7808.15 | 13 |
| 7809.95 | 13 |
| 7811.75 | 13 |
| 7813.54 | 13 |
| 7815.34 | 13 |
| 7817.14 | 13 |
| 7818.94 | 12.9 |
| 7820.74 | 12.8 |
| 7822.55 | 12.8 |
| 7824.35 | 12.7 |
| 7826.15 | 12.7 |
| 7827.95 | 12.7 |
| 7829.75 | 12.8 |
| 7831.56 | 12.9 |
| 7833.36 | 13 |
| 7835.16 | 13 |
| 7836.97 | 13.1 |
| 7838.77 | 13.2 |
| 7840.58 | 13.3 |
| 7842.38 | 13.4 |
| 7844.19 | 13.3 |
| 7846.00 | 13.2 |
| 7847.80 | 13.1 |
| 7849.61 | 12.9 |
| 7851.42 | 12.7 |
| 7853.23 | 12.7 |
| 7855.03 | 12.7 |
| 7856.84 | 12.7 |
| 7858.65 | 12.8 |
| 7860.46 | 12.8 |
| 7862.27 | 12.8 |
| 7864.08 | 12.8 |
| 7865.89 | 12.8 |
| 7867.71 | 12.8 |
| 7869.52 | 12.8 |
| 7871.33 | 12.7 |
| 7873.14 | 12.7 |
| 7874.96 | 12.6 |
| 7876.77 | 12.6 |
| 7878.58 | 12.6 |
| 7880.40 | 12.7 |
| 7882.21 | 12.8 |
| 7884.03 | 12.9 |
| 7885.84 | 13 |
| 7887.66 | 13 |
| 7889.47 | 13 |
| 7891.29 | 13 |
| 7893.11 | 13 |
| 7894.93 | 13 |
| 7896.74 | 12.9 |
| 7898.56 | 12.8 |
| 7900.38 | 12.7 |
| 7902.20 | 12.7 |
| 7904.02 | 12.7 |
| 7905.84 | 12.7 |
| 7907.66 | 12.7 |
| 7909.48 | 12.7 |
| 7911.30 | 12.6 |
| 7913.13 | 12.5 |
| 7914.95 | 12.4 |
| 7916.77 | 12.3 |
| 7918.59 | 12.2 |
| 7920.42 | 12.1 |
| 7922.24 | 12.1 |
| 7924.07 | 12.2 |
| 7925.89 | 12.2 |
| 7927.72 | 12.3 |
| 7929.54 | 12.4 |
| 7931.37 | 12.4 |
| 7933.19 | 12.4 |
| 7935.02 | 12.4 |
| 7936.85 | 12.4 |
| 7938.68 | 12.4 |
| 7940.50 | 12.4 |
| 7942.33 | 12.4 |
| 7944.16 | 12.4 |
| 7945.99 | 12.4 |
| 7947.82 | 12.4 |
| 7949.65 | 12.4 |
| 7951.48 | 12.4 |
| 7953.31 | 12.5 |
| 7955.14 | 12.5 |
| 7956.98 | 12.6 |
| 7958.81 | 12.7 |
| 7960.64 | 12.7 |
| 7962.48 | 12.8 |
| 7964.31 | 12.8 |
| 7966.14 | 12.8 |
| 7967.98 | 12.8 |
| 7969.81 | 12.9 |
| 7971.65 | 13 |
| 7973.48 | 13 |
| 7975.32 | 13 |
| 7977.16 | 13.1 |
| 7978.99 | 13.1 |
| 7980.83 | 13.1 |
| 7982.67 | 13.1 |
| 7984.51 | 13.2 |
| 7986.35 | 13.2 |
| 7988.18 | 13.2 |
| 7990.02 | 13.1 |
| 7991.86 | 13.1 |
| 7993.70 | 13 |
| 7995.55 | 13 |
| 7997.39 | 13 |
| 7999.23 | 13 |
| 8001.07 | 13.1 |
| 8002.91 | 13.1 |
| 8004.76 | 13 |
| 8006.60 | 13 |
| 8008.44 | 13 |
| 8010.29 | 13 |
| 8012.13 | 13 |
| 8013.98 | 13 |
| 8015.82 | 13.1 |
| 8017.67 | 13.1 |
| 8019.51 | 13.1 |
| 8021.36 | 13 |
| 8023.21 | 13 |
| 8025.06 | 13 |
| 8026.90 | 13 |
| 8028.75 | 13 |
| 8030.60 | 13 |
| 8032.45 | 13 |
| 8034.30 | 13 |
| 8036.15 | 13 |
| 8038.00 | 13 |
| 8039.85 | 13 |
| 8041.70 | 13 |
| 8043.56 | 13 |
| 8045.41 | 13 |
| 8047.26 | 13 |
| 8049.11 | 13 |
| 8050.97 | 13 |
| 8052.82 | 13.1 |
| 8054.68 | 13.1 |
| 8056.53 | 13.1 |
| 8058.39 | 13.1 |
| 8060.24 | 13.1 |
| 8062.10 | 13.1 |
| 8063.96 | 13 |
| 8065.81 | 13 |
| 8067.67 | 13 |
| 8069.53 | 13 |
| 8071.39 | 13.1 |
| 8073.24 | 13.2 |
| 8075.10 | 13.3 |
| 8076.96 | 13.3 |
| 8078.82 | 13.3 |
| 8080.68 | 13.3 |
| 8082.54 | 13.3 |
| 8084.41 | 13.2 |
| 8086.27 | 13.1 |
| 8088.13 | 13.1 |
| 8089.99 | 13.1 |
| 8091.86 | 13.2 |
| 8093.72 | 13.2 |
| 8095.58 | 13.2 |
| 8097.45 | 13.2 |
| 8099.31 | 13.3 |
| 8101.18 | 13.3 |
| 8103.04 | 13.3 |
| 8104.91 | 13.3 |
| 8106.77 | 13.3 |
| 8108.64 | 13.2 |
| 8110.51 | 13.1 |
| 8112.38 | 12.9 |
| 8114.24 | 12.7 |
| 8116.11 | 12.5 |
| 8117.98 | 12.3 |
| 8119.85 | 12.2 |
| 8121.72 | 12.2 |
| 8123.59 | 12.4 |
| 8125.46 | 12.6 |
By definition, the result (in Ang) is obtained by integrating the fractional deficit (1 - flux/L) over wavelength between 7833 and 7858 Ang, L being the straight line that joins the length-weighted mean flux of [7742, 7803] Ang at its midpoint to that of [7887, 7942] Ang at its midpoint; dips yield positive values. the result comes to -0.6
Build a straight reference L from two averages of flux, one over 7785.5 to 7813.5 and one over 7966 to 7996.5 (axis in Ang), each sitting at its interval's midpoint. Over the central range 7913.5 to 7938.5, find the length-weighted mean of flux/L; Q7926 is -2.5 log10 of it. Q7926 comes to 0.06 mag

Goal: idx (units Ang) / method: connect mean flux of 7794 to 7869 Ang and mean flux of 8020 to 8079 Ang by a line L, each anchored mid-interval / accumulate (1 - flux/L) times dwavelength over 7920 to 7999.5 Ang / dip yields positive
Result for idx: 1.8 Ang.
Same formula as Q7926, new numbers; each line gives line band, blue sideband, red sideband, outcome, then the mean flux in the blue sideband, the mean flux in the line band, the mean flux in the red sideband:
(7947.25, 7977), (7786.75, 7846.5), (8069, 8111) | 0.03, 13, 12.7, 13.2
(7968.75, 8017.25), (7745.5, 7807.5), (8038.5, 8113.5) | 0.00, 12.9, 13.1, 13.1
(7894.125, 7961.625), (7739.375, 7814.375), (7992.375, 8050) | 0.04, 12.9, 12.5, 13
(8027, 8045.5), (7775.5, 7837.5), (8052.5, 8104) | 0.01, 13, 13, 13.2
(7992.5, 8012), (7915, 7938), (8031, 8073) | -0.02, 12.3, 13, 13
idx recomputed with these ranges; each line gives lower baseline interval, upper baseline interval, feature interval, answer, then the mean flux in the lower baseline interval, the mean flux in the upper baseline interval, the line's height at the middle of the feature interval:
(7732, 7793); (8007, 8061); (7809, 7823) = -0.1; 12.8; 13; 12.9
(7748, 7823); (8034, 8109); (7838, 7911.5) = 0.6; 12.9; 13.1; 13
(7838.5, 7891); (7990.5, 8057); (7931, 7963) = 1.2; 12.9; 13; 13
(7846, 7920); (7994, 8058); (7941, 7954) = 0.5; 12.7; 13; 12.9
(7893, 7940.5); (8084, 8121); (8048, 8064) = -0.2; 12.5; 13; 12.9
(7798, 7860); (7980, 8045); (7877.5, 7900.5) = 0.2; 12.9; 13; 13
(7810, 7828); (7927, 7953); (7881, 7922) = -0.5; 12.9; 12.4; 12.6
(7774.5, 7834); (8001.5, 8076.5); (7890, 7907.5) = 0.2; 13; 13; 13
